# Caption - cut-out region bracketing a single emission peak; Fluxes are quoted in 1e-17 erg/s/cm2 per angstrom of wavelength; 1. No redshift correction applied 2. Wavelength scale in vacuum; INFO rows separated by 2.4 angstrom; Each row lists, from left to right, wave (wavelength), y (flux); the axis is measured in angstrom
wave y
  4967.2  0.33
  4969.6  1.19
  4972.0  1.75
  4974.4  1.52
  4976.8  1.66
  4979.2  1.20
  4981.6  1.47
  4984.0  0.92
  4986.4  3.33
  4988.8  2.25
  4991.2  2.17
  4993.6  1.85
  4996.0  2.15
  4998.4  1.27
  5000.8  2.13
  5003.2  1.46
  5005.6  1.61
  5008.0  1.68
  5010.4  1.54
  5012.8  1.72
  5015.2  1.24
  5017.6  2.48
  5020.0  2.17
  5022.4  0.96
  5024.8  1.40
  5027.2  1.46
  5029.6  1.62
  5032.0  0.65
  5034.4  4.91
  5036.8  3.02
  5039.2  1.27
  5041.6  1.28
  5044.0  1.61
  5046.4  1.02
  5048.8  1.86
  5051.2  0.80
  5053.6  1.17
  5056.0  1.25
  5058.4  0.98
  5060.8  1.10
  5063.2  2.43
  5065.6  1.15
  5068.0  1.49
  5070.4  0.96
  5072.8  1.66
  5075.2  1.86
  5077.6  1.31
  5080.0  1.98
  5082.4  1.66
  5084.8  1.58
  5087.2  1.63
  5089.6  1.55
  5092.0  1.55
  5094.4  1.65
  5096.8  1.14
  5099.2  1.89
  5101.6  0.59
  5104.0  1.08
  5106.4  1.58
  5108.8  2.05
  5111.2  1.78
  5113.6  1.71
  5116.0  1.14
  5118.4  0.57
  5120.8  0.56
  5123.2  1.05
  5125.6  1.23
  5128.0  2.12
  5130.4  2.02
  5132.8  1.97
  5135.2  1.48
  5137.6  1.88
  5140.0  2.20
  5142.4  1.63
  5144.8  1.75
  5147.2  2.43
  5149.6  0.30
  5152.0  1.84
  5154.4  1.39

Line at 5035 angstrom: [O III] 5007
